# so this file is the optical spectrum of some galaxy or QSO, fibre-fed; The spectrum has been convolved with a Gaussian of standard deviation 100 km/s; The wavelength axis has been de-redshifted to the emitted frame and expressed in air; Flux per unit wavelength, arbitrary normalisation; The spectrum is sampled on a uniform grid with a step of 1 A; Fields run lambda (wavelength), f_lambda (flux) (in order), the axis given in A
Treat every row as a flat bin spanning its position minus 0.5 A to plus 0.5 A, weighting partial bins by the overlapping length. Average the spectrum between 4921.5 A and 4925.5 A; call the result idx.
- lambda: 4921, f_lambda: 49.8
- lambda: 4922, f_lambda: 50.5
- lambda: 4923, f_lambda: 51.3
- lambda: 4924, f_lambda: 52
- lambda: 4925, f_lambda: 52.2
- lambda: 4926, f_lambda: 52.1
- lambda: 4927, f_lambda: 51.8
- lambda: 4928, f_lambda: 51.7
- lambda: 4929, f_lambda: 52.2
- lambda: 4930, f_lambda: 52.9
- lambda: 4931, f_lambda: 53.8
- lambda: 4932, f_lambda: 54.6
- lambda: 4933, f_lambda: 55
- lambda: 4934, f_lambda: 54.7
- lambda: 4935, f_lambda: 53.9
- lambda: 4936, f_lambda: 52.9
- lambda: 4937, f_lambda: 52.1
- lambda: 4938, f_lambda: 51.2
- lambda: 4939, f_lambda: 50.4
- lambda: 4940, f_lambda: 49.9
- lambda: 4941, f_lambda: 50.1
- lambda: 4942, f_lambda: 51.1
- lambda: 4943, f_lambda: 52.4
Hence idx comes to 51.5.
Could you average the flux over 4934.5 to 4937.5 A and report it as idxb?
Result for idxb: 53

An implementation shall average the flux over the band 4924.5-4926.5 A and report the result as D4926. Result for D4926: 52.2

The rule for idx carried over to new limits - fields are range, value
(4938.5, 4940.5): 50.1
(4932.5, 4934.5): 54.9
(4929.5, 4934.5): 54.2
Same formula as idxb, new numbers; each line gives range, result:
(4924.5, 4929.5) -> 52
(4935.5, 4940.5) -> 51.3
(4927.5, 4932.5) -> 53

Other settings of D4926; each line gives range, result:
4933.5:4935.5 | 54.3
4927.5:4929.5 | 52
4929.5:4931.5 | 53.3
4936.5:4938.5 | 51.7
